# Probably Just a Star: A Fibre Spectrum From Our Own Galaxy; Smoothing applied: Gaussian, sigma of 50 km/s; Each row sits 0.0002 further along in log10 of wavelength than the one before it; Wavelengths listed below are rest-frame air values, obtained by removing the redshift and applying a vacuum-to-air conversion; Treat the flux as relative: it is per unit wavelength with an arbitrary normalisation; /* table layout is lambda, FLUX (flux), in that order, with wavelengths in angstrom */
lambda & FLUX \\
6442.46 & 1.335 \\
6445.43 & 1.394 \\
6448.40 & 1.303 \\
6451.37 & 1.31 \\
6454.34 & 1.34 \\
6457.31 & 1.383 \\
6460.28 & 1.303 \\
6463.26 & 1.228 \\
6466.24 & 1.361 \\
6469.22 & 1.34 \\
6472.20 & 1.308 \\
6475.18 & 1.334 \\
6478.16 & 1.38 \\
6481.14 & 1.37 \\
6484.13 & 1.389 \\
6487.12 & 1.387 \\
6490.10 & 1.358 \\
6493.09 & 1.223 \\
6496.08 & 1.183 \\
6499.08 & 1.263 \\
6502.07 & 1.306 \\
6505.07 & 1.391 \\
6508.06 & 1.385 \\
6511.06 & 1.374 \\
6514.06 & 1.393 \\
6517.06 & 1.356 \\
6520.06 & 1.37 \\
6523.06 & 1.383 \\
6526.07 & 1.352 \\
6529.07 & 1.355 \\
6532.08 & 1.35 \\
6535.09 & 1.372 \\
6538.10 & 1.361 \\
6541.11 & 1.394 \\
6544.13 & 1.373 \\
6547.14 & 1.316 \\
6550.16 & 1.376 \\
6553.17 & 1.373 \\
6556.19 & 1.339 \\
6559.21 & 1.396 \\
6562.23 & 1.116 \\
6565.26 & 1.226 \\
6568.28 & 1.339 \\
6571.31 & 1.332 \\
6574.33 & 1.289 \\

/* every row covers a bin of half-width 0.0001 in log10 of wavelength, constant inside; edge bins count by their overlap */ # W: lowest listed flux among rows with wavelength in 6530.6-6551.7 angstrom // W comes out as 1.316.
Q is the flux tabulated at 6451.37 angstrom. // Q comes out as 1.31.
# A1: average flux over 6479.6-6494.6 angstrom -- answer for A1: 1.35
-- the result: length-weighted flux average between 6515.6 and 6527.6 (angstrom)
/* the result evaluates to 1.37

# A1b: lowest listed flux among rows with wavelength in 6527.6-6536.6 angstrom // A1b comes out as 1.35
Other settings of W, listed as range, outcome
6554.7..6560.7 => 1.339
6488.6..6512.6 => 1.183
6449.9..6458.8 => 1.31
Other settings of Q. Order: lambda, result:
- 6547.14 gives 1.316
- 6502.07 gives 1.306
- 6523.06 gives 1.383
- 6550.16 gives 1.376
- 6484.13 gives 1.389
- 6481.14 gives 1.37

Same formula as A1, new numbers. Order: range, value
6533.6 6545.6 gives 1.37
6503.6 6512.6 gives 1.38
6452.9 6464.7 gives 1.31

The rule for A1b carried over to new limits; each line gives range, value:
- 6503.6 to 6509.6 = 1.385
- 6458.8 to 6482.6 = 1.228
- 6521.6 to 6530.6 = 1.352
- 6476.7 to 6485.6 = 1.37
